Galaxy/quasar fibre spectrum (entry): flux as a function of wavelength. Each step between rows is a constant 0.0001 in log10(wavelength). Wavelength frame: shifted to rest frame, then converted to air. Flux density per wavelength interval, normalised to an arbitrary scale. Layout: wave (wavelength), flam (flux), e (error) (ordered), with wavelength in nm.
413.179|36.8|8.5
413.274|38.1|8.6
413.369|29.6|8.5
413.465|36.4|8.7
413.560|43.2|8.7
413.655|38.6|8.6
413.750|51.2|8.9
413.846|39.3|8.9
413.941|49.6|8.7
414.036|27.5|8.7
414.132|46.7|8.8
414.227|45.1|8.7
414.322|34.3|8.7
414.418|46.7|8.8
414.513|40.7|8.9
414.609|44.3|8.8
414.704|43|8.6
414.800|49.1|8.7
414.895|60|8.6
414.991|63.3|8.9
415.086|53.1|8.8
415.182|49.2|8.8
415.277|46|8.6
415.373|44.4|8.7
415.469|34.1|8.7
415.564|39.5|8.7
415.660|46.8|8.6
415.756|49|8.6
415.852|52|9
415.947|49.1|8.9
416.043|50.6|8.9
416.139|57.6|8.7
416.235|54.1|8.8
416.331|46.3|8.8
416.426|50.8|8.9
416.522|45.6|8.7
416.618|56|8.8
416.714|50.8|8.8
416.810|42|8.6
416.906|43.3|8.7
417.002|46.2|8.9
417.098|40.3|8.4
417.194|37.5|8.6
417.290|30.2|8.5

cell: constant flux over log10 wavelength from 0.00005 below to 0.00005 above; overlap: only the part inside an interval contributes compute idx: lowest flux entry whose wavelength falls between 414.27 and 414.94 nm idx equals 34.3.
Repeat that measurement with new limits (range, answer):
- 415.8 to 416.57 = 45.6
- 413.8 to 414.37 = 27.5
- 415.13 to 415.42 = 44.4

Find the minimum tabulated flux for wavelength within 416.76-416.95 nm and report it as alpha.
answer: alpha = 42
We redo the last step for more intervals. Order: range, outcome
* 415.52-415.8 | 39.5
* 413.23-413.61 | 29.6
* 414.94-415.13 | 53.1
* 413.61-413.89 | 38.6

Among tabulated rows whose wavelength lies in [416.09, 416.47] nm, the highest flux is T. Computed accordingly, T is 57.6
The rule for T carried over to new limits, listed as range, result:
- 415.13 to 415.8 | 49.2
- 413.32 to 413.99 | 51.2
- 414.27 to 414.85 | 49.1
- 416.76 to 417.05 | 46.2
